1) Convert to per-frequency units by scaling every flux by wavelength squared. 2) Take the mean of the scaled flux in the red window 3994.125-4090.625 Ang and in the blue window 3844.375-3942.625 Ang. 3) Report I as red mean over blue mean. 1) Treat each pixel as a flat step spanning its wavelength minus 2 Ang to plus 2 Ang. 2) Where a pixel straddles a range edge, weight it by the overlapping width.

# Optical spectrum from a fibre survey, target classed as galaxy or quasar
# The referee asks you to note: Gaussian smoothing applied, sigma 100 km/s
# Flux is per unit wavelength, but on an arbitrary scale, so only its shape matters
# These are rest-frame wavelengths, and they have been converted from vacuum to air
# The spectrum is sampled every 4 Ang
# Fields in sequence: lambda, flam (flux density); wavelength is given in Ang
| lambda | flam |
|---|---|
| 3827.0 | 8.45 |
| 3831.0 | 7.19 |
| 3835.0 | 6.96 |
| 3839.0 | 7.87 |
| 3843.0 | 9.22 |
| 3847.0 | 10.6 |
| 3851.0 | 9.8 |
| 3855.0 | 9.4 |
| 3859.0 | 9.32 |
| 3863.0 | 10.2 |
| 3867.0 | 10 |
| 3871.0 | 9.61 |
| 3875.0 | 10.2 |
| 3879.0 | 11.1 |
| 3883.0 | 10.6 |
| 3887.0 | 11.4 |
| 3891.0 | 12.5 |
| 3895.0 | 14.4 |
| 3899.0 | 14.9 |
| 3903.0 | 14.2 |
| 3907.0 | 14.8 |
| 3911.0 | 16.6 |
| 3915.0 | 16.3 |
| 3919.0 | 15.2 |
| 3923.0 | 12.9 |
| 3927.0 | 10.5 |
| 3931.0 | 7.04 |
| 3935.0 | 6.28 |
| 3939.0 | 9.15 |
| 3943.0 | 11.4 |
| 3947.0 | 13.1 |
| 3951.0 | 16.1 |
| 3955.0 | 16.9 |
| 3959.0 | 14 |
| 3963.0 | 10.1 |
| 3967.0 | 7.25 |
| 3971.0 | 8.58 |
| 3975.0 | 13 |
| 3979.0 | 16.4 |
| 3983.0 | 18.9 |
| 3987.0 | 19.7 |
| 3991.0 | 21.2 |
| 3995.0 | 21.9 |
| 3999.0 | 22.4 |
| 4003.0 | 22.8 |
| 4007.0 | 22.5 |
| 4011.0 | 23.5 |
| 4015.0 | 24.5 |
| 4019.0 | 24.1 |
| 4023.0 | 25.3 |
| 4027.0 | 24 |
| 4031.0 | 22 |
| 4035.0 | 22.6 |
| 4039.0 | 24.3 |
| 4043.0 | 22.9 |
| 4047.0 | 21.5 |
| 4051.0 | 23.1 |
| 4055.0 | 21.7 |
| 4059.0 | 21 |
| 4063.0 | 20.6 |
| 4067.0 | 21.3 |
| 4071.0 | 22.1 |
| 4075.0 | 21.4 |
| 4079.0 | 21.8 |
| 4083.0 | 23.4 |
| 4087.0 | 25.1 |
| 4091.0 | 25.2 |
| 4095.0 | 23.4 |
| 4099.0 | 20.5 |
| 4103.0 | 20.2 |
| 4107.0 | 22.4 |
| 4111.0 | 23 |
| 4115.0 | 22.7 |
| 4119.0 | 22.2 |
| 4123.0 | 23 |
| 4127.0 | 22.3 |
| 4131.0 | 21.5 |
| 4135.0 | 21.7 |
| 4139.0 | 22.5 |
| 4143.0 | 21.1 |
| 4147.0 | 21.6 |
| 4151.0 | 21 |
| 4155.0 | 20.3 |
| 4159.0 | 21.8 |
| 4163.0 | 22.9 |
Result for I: 2.1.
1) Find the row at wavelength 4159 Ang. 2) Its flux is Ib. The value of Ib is 21.8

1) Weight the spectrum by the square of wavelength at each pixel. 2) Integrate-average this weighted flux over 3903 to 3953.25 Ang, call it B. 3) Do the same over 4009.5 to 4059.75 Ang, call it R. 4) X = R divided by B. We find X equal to 1.9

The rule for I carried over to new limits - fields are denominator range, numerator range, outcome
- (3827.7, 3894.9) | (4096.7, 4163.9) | 2.53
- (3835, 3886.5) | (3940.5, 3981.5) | 1.37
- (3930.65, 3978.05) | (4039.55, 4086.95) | 2.06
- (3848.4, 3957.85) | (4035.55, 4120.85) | 2.03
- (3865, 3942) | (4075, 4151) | 2.07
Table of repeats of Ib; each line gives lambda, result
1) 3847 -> 10.6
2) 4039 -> 24.3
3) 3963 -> 10.1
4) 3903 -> 14.2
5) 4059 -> 21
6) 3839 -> 7.87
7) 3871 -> 9.61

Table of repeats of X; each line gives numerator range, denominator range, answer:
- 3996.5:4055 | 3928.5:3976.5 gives 2.18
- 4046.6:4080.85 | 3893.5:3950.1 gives 1.83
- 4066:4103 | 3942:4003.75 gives 1.51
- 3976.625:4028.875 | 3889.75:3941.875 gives 1.82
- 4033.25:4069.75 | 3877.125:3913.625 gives 1.78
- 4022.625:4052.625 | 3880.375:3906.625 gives 1.90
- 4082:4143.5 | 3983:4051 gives 1.04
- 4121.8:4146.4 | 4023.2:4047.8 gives 1.00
